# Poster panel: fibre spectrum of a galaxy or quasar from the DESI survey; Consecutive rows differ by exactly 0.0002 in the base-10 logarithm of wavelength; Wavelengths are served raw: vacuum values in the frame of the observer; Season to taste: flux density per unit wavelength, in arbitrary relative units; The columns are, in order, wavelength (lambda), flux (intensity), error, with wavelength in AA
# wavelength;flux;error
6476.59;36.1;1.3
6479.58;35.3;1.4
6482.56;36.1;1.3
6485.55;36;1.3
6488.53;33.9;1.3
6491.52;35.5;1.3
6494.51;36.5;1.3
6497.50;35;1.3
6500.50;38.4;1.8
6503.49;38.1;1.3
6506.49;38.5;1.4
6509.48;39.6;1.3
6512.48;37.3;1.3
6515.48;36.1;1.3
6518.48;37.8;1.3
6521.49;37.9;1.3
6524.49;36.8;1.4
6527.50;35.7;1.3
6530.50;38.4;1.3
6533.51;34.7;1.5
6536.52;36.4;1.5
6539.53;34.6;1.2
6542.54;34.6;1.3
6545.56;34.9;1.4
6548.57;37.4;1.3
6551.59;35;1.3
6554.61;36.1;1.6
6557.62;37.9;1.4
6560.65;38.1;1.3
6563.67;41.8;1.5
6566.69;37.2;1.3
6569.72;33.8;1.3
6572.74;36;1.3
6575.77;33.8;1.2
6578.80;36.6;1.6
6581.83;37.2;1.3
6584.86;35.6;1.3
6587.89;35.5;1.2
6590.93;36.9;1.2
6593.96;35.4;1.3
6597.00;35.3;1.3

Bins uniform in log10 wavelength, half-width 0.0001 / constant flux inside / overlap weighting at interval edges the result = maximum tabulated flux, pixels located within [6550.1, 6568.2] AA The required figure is 41.8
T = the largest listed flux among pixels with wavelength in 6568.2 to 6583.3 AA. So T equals 37.2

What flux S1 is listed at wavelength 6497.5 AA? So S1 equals 35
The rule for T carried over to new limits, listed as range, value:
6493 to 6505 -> 38.4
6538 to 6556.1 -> 37.4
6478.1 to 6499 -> 36.5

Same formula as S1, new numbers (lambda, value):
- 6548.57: 37.4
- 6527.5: 35.7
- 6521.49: 37.9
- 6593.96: 35.4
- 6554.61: 36.1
